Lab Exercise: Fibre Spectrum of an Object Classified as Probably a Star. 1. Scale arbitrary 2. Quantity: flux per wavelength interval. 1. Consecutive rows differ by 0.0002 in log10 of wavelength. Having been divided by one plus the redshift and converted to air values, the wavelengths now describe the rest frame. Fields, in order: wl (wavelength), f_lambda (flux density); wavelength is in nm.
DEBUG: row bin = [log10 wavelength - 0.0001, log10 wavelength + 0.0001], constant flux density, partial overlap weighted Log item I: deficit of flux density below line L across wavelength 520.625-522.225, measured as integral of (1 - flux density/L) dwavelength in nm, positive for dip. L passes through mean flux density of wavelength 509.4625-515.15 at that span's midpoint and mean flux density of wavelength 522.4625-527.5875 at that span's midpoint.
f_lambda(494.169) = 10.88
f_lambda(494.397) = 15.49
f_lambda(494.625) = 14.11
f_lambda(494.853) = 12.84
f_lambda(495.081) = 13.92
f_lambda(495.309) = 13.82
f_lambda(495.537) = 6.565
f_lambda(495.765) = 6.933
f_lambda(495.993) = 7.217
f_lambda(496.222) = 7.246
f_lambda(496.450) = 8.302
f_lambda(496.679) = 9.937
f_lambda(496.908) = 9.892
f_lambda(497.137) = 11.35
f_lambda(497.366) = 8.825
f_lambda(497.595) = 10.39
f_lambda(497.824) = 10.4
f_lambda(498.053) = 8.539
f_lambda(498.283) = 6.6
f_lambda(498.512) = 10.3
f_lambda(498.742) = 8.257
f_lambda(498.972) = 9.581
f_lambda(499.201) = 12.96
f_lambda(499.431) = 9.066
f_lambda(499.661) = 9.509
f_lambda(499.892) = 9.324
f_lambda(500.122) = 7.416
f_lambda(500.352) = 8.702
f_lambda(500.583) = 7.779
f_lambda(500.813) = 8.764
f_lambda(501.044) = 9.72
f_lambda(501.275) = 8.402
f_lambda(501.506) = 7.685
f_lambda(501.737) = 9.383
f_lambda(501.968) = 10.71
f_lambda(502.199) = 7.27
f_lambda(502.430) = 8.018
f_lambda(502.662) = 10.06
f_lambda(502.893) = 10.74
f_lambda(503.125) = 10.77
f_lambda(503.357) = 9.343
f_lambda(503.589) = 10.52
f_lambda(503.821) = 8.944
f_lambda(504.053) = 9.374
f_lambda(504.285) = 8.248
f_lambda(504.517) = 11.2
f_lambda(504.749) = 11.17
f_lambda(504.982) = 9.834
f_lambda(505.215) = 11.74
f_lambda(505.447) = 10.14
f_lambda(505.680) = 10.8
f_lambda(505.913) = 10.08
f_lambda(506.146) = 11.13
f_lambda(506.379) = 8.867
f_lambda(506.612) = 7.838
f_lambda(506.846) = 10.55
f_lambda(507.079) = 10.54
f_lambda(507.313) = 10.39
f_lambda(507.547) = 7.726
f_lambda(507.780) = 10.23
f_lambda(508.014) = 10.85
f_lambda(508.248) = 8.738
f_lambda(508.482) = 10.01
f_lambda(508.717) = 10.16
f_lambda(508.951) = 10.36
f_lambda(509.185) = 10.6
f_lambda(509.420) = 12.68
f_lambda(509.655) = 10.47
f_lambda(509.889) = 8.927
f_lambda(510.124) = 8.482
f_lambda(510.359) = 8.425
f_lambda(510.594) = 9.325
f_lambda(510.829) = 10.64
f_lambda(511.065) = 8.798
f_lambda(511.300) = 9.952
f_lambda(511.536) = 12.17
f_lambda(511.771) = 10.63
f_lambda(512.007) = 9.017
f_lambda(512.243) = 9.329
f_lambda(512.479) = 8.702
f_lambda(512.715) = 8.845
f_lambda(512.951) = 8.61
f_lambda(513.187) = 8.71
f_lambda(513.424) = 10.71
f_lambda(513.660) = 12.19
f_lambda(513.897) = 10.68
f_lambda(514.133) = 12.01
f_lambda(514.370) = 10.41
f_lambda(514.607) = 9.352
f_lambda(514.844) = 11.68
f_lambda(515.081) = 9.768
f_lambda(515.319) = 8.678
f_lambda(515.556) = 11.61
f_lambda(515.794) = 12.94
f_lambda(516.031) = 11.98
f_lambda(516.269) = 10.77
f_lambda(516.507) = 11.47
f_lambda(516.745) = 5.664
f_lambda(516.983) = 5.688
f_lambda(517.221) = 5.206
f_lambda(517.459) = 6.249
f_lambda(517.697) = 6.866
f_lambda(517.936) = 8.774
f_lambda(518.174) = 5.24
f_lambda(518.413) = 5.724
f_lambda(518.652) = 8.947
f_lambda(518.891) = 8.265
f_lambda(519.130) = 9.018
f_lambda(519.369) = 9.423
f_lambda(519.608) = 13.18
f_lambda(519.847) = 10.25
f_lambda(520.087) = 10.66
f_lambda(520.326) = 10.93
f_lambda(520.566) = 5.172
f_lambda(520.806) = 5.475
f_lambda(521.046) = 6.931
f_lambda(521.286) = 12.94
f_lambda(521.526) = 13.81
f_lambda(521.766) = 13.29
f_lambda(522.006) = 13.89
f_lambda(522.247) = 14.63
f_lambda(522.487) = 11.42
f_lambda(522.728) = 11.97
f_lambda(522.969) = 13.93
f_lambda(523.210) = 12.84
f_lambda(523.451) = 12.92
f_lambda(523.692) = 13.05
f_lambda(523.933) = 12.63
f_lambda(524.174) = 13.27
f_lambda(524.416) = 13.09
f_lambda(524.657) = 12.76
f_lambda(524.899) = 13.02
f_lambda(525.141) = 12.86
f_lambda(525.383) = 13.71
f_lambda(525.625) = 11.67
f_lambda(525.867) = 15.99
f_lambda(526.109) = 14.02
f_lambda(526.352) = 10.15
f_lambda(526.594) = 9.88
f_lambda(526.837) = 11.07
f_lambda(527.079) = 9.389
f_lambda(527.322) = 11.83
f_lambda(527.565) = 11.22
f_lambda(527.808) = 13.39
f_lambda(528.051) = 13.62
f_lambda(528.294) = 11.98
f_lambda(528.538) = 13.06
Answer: 0.10 nm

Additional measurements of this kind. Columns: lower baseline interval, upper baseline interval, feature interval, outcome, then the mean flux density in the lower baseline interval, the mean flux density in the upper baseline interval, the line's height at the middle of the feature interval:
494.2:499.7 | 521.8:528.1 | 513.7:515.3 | 0.147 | 10.1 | 12.6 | 11.7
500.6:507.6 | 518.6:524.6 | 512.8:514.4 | 0.019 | 9.66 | 11.3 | 10.6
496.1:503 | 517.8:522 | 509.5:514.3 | -0.280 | 9.17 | 9.41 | 9.32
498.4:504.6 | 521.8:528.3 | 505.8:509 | 0.108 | 9.32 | 12.6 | 10.1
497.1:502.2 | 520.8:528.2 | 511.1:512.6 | 0.119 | 9.18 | 12.4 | 10.8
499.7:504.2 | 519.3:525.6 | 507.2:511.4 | 0.113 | 9.1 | 11.9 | 10.1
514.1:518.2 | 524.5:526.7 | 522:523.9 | -0.213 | 9.15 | 12.7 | 11.7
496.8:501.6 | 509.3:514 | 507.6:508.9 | -0.029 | 9.22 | 9.86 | 9.69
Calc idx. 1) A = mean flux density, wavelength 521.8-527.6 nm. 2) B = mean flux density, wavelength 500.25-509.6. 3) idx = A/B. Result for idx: 1.3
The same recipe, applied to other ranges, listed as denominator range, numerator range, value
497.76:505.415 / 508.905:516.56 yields 1.09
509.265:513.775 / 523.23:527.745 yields 1.26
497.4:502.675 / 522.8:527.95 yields 1.38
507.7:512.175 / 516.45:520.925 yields 0.80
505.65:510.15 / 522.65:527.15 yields 1.26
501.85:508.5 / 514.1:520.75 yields 0.92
